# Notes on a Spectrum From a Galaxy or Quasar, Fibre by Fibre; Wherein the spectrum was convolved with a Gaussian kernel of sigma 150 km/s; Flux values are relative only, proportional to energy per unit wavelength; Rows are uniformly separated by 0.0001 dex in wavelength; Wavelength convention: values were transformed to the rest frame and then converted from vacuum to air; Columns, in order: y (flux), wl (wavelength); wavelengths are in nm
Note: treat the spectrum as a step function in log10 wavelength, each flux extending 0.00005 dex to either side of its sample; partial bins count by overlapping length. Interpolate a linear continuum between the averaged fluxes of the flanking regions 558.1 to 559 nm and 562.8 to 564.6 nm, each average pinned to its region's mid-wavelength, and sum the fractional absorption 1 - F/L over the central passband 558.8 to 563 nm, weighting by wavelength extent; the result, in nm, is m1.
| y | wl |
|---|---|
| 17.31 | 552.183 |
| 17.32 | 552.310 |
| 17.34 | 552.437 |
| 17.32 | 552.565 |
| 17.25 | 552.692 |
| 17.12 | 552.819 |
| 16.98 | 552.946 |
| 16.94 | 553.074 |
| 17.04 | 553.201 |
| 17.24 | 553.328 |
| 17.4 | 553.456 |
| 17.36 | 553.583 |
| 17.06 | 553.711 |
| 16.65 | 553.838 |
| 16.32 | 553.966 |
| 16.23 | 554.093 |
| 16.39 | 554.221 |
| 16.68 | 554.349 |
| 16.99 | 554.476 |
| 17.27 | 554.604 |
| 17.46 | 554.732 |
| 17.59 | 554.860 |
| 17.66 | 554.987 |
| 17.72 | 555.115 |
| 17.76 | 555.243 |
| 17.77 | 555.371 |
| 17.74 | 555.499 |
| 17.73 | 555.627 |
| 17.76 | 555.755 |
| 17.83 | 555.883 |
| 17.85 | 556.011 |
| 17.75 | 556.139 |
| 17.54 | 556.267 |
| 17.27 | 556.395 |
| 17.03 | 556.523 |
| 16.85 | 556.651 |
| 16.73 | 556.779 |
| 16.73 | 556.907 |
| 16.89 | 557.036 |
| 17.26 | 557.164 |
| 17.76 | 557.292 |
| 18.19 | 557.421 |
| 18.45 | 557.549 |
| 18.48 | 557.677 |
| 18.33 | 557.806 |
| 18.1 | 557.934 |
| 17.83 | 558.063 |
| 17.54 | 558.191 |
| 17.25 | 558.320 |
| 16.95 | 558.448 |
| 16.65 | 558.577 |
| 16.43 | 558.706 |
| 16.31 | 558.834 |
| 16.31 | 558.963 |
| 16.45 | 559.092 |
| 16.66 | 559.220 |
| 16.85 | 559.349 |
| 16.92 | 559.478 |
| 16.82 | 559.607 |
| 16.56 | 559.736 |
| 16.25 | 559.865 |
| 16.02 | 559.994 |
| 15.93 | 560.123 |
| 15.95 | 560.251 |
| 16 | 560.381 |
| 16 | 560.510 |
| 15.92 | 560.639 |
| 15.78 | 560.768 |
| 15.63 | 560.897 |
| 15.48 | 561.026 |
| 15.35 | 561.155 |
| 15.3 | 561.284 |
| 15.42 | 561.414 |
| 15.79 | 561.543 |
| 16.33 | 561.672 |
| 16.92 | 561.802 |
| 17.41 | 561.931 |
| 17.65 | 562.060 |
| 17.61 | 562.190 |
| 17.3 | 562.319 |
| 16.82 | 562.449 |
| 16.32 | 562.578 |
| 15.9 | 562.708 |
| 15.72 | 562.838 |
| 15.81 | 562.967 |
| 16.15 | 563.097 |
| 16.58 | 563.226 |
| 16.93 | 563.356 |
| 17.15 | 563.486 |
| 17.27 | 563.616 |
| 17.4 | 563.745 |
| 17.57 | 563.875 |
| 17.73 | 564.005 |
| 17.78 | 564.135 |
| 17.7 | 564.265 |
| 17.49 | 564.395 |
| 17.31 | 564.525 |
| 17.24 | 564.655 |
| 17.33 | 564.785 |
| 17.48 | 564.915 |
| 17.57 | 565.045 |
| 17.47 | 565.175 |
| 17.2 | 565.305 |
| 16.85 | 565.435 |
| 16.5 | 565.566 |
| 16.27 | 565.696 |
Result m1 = 0.16 nm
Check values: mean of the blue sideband 16.8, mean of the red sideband 17.1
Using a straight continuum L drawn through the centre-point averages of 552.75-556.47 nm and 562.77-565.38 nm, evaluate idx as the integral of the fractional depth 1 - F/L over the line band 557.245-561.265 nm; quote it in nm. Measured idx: 0.11 nm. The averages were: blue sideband 17.3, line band 16.7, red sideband 17.1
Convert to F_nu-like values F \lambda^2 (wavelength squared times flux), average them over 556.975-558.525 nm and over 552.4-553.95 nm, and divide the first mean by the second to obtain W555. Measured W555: 1.1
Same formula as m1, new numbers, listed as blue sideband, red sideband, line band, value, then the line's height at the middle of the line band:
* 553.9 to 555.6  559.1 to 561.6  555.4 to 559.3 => -0.16 nm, 16.7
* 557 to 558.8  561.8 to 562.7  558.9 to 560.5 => 0.09 nm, 17.4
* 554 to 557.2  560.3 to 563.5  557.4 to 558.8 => -0.06 nm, 16.9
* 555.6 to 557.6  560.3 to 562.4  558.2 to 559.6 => 0.01 nm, 16.9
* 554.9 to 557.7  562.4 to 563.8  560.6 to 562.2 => 0.06 nm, 16.8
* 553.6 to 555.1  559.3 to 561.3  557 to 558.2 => -0.11 nm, 16.5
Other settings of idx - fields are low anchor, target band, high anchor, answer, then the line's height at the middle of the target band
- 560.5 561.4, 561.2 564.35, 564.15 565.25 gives -0.05 nm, 16.5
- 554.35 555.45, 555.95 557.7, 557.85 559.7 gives -0.03 nm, 17.2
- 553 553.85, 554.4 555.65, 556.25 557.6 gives -0.02 nm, 17.2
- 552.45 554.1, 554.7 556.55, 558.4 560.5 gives -0.09 nm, 16.8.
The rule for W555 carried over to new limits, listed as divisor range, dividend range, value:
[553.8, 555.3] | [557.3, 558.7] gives 1.05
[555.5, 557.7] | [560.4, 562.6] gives 0.95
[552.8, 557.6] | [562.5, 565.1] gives 1.02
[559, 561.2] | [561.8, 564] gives 1.05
